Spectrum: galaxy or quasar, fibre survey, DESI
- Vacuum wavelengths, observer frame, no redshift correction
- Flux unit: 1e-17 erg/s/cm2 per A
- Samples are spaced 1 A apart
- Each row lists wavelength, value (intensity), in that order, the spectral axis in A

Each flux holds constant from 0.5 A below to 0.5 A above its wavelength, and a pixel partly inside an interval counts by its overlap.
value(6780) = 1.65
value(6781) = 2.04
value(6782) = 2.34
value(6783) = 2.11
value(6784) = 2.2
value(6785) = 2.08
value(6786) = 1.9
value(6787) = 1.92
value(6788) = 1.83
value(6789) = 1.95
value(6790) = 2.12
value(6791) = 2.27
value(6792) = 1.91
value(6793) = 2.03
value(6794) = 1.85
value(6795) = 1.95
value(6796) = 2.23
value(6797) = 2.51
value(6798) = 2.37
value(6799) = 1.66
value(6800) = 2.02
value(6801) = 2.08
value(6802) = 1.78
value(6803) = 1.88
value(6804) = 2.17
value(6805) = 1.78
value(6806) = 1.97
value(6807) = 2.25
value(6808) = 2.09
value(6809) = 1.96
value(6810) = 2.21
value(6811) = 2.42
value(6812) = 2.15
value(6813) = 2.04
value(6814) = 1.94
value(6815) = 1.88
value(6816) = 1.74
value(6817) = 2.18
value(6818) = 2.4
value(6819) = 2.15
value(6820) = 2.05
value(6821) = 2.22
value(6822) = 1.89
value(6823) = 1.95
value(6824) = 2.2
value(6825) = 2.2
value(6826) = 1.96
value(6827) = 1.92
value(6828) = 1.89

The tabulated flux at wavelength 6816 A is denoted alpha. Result 1.74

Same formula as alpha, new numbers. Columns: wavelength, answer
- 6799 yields 1.66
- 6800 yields 2.02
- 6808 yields 2.09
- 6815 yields 1.88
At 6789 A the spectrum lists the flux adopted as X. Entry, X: 1.95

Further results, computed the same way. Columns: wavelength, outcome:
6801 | 2.08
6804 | 2.17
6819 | 2.15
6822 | 1.89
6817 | 2.18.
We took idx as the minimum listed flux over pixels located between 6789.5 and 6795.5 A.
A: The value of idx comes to 1.85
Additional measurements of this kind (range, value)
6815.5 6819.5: 1.74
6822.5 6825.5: 1.95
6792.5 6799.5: 1.66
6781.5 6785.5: 2.08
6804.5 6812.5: 1.78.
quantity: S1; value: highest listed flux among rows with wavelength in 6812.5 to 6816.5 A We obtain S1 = 2.04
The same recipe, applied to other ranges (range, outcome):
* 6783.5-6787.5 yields 2.2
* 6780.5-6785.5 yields 2.34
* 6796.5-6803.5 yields 2.51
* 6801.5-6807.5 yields 2.25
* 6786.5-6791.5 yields 2.27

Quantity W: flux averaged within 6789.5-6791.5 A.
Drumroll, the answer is 2.2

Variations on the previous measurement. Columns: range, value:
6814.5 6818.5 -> 2.05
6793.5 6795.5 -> 1.9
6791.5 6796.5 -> 1.99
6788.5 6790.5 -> 2.04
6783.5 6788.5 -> 1.99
